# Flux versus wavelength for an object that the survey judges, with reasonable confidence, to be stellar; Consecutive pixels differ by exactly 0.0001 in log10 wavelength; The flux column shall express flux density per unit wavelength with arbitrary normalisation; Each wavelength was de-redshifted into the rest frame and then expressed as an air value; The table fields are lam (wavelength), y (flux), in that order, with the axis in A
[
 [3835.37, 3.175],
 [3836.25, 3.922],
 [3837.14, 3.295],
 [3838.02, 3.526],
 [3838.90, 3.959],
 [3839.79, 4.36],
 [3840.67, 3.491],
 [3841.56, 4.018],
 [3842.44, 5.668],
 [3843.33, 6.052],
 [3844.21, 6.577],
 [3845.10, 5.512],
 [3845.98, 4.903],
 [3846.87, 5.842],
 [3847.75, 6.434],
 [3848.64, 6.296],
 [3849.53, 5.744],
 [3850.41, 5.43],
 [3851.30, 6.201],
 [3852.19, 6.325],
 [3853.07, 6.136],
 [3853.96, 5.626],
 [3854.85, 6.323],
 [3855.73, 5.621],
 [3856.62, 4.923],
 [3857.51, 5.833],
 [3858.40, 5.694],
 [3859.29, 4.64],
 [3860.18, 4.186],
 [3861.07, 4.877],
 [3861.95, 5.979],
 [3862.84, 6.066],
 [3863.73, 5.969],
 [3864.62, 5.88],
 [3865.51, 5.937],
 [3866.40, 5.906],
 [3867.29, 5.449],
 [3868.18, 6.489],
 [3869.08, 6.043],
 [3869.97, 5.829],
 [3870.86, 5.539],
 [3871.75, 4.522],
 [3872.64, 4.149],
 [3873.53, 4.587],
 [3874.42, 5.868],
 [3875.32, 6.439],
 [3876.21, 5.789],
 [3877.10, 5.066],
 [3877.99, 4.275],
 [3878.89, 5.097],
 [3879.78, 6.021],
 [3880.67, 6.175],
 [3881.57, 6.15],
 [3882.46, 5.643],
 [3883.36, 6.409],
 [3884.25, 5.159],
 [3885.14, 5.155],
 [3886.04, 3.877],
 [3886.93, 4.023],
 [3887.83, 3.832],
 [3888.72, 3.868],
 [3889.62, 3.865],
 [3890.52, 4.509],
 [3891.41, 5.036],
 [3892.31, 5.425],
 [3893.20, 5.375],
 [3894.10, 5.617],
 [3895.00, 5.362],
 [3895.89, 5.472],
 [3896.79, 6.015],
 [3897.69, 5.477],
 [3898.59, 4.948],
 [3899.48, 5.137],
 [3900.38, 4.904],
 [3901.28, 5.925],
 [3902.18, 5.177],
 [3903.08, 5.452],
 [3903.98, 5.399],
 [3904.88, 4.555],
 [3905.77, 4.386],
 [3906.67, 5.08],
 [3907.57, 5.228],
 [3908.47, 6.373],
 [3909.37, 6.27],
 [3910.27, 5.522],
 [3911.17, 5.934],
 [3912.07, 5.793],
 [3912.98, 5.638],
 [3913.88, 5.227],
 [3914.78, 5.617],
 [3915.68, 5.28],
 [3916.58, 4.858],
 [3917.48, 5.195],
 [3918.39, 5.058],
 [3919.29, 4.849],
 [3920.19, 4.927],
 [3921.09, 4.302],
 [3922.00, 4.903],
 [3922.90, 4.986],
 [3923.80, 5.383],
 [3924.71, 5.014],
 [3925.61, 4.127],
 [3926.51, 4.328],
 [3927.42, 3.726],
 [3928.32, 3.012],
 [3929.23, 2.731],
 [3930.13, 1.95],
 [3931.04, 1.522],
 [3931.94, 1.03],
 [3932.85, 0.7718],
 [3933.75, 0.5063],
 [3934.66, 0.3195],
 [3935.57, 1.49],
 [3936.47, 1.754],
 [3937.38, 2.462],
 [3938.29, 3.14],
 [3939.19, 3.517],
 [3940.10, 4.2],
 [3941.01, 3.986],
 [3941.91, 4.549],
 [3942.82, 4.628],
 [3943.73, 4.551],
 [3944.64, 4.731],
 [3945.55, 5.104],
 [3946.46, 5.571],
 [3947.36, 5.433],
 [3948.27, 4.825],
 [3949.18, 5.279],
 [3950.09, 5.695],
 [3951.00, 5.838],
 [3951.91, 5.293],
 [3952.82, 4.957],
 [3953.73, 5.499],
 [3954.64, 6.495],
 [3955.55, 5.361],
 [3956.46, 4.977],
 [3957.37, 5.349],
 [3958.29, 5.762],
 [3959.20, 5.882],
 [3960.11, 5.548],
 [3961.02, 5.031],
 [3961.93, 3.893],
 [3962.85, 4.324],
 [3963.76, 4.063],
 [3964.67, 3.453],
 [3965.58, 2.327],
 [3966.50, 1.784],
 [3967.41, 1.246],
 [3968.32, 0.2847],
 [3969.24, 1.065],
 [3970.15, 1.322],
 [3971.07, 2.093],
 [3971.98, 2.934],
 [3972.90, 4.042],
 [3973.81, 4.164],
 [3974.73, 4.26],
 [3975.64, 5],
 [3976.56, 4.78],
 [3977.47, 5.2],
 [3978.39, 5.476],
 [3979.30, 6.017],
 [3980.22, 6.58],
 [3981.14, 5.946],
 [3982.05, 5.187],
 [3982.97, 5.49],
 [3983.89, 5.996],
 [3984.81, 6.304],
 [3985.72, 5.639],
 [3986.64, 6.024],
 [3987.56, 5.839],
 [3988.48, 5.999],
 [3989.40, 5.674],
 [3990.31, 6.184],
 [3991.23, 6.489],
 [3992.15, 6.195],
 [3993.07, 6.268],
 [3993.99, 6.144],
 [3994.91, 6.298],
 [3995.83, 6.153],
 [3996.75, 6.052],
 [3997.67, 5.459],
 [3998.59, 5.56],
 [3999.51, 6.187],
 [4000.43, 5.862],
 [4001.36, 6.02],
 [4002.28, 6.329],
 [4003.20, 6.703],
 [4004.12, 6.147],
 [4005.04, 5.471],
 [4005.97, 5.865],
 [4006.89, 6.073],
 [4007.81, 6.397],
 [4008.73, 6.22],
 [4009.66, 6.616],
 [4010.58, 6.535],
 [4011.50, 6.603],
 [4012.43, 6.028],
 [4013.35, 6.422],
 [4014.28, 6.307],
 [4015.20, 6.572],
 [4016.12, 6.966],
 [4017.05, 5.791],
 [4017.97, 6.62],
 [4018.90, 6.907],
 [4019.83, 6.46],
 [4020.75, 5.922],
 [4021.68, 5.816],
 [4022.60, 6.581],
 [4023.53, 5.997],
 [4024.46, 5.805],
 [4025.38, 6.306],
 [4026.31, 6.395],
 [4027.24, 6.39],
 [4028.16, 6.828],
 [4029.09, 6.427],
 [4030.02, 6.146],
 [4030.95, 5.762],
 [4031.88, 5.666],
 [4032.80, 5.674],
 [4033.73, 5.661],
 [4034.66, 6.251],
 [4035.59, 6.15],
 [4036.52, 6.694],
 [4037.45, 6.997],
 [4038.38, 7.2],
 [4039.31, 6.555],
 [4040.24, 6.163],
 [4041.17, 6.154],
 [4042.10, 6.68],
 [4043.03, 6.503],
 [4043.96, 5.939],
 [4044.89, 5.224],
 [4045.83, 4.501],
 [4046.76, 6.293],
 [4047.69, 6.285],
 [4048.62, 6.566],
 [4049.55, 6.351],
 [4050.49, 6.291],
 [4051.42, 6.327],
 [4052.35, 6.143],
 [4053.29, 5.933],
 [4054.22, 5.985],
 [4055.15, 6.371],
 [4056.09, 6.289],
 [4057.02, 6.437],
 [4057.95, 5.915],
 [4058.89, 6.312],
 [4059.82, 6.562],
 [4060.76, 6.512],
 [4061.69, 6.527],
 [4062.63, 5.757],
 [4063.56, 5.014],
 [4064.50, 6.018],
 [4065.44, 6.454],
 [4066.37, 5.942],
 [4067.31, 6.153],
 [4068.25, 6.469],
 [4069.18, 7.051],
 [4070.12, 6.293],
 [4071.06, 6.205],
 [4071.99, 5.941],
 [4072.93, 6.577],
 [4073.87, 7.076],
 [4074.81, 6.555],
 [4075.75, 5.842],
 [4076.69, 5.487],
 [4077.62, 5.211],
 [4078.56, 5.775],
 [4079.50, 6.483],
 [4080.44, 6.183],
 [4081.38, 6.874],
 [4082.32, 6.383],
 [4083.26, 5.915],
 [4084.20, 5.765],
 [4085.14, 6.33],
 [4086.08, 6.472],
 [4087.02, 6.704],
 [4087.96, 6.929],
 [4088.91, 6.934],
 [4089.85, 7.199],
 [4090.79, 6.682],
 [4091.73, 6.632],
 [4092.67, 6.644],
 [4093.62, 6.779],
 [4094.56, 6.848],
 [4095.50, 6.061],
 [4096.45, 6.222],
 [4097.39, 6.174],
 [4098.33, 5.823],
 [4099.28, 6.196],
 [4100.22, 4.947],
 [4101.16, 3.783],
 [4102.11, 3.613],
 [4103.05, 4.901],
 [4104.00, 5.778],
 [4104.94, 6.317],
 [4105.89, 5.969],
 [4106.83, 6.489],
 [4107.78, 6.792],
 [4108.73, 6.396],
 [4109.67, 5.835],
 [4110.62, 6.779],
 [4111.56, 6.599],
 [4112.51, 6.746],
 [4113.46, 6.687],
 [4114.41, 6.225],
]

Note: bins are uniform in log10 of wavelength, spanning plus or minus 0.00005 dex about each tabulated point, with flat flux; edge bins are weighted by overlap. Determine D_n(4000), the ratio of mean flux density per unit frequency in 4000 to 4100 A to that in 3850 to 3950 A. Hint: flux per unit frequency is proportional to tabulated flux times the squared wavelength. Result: 1.40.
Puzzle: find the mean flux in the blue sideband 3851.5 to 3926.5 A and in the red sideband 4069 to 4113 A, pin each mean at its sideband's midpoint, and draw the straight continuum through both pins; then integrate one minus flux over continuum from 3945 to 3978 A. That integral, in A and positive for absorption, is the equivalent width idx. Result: 7.83 A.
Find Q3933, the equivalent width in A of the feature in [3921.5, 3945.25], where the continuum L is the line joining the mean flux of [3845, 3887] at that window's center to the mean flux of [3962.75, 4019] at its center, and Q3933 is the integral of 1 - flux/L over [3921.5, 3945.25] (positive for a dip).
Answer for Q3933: 9.6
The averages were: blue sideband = 5.56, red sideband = 5.29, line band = 3.22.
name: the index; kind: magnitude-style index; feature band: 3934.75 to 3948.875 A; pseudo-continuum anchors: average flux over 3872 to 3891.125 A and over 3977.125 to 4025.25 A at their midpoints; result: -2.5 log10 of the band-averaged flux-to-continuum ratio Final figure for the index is 0.39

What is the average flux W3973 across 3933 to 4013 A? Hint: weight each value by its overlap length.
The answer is 4.87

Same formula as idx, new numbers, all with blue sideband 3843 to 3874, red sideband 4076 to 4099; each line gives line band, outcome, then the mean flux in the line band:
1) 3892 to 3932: 6.3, 4.89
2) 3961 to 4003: 8.2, 4.85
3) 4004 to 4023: -0.6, 6.3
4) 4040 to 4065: 0.5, 6.11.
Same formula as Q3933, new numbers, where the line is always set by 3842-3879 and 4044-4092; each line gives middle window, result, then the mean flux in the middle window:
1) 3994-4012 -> -0.3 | 6.13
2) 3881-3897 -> 1.9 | 5.04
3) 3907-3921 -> 0.9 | 5.42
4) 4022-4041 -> -0.5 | 6.28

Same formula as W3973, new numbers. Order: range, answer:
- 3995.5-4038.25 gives 6.22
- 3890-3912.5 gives 5.37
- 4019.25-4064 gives 6.18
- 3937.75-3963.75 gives 4.96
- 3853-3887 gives 5.48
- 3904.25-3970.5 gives 4.19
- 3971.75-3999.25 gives 5.61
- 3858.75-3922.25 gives 5.28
